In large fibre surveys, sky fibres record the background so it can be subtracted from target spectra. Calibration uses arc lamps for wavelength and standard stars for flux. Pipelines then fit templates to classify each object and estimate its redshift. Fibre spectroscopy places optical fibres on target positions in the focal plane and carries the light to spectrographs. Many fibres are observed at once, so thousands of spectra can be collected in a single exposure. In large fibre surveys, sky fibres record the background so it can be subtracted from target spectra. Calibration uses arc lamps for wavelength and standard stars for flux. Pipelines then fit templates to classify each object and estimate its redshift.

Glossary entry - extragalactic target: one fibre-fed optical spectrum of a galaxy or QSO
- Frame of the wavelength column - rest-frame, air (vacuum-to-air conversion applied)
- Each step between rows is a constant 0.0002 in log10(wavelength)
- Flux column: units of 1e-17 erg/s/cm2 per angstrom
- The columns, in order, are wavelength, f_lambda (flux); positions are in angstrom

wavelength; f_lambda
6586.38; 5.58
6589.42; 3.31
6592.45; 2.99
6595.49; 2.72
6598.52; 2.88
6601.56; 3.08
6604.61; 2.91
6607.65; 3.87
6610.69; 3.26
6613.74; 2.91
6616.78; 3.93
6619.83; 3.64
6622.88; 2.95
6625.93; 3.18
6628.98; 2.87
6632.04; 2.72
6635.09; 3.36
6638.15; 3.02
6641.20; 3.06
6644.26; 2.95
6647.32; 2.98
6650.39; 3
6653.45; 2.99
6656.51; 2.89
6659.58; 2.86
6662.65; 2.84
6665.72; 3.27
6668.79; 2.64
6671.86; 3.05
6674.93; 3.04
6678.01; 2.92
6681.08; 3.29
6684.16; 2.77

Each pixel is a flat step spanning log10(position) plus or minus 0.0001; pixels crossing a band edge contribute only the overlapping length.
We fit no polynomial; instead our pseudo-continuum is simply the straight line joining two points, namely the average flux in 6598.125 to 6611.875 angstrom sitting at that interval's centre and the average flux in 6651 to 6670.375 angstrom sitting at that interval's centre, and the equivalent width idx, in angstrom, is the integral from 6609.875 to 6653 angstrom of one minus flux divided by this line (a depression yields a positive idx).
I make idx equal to -0.6 angstrom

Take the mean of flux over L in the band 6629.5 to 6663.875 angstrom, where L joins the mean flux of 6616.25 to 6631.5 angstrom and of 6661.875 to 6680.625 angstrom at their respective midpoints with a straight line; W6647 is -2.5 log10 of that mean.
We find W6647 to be 0.05 mag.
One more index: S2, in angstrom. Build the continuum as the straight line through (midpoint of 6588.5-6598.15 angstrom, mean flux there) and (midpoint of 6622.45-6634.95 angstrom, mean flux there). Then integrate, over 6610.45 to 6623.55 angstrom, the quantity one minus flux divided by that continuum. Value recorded -1.7 angstrom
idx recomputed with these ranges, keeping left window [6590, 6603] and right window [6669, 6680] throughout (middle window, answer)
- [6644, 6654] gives -0.1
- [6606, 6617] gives -1.8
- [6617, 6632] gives -1.2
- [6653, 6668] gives 0.1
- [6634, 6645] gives -0.5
